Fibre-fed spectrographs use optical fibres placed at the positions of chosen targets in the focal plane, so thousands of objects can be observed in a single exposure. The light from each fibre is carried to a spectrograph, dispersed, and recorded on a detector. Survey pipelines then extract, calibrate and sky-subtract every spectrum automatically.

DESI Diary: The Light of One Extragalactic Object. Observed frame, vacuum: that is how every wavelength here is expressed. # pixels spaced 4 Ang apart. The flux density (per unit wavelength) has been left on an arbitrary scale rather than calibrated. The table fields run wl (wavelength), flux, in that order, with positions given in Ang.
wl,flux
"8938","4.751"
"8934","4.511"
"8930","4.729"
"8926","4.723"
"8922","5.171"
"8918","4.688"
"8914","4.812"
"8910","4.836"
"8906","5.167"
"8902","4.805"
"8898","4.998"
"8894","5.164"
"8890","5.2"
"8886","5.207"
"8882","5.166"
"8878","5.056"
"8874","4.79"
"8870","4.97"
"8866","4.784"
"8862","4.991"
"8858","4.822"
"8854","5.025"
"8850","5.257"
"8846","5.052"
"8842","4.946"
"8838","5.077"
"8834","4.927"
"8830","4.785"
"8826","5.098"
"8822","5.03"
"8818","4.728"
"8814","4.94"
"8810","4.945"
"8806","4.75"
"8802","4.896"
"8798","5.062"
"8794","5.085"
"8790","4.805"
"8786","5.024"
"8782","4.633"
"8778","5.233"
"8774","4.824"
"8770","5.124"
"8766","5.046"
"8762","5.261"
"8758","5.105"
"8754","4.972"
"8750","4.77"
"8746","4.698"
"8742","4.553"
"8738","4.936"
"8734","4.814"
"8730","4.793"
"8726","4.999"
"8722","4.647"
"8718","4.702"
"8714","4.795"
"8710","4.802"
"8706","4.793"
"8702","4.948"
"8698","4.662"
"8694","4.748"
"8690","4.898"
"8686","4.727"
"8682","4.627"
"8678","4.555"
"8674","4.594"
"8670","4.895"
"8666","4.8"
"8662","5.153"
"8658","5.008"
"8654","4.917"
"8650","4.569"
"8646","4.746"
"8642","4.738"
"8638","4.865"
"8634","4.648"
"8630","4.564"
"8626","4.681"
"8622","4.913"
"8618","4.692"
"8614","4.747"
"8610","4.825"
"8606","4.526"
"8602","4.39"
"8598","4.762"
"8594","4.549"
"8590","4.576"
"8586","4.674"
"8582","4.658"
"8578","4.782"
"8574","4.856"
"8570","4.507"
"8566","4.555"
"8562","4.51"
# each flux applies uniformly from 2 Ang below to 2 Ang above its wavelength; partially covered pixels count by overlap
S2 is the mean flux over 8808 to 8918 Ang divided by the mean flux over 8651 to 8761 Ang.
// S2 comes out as 1.0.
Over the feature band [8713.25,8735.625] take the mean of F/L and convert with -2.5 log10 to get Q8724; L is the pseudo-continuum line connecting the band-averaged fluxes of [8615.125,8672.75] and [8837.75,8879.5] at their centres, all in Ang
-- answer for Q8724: 0.016 mag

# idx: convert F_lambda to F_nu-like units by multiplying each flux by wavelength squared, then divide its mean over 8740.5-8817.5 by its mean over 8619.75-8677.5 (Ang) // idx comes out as 1.1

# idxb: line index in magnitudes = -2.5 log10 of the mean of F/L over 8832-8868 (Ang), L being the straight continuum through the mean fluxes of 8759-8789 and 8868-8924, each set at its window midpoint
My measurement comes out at 0.00 mag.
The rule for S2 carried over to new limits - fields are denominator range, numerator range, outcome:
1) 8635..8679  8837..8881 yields 1.04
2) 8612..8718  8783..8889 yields 1.04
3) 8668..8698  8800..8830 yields 1.04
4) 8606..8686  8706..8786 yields 1.03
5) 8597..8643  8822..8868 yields 1.06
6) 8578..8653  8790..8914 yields 1.06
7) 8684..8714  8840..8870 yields 1.04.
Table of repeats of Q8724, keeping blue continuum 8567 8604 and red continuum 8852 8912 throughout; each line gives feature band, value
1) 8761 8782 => -0.040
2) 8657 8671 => -0.052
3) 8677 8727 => 0.004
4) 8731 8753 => 0.014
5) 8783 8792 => 0.000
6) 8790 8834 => -0.003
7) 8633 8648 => -0.012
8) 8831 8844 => -0.005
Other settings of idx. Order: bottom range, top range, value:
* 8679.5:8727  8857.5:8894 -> 1.09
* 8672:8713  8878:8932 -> 1.10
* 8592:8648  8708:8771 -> 1.07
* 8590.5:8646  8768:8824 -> 1.10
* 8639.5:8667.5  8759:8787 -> 1.06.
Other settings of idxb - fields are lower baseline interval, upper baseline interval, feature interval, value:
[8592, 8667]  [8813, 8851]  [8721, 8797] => -0.005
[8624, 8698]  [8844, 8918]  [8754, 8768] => -0.054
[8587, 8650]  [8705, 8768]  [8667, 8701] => 0.012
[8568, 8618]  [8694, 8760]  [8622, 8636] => 0.006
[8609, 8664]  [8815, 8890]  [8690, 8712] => 0.011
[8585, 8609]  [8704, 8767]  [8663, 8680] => -0.002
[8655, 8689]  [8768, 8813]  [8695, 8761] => 0.011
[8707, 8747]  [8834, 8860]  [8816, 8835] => 0.014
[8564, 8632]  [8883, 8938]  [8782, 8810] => -0.020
